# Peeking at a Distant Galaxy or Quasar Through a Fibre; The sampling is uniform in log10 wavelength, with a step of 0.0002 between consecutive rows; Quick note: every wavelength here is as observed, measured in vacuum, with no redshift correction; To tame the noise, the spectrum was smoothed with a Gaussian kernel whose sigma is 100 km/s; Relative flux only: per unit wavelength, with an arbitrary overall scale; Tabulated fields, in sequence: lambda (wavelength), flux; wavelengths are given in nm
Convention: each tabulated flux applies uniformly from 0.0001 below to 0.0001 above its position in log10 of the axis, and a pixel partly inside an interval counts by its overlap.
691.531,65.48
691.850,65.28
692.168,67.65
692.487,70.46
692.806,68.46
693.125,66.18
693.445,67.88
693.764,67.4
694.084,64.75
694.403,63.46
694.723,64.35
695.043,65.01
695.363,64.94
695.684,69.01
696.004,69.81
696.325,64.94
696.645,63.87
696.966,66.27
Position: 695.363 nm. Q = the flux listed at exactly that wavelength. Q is 64.94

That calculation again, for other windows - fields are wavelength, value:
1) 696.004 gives 69.81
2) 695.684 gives 69.01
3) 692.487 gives 70.46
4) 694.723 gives 64.35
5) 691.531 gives 65.48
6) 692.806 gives 68.46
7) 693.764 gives 67.4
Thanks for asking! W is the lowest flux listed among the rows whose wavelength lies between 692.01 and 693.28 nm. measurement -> 66.18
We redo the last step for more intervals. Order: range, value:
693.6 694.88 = 63.46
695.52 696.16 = 69.01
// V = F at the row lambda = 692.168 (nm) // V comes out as 67.65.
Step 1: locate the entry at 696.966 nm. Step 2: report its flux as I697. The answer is 66.27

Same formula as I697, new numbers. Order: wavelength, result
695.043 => 65.01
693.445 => 67.88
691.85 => 65.28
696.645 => 63.87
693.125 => 66.18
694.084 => 64.75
